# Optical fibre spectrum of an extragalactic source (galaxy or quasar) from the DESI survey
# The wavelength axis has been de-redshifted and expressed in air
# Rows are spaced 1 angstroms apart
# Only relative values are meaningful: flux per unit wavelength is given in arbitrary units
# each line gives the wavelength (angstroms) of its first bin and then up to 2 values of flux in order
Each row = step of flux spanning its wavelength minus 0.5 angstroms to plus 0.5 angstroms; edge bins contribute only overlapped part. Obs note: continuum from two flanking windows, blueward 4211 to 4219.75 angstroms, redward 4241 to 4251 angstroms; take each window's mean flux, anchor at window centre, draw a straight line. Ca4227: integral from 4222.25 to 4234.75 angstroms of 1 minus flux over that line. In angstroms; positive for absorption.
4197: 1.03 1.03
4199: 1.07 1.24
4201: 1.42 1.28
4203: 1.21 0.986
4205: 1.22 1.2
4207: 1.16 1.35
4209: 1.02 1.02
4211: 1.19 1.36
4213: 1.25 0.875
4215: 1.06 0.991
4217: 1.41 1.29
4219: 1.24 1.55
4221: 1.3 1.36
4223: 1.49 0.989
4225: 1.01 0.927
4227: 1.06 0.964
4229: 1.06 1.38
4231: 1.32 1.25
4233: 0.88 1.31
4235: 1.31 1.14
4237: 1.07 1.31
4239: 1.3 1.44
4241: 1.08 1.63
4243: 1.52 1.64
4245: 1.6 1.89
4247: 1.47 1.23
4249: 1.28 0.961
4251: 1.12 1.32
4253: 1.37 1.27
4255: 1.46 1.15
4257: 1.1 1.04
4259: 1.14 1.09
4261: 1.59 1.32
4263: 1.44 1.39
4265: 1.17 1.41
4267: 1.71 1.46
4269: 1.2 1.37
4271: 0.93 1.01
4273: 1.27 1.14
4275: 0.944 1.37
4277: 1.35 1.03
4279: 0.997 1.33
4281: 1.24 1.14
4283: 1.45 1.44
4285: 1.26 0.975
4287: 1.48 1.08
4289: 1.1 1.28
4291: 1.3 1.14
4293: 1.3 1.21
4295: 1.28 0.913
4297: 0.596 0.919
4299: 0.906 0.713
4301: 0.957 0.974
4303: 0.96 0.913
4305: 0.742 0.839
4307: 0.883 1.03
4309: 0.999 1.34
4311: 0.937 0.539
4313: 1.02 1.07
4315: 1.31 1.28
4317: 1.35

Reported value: 1.5 angstroms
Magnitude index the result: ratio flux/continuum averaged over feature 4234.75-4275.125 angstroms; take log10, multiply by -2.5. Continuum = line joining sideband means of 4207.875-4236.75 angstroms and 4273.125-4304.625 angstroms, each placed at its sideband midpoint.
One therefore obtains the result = -0.13 mag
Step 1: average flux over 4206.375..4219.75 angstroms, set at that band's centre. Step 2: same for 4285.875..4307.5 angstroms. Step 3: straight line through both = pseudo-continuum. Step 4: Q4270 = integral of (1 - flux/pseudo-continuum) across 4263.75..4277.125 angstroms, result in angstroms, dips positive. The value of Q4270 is -2.4 angstroms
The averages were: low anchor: 1.18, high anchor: 1.02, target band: 1.26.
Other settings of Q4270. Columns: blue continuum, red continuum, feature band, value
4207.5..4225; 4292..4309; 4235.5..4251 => -3.19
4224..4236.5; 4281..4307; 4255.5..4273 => -2.65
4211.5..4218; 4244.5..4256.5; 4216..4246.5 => -0.86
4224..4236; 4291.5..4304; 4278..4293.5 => -3.32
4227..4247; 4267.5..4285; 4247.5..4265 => 0.26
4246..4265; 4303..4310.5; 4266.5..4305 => -1.67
